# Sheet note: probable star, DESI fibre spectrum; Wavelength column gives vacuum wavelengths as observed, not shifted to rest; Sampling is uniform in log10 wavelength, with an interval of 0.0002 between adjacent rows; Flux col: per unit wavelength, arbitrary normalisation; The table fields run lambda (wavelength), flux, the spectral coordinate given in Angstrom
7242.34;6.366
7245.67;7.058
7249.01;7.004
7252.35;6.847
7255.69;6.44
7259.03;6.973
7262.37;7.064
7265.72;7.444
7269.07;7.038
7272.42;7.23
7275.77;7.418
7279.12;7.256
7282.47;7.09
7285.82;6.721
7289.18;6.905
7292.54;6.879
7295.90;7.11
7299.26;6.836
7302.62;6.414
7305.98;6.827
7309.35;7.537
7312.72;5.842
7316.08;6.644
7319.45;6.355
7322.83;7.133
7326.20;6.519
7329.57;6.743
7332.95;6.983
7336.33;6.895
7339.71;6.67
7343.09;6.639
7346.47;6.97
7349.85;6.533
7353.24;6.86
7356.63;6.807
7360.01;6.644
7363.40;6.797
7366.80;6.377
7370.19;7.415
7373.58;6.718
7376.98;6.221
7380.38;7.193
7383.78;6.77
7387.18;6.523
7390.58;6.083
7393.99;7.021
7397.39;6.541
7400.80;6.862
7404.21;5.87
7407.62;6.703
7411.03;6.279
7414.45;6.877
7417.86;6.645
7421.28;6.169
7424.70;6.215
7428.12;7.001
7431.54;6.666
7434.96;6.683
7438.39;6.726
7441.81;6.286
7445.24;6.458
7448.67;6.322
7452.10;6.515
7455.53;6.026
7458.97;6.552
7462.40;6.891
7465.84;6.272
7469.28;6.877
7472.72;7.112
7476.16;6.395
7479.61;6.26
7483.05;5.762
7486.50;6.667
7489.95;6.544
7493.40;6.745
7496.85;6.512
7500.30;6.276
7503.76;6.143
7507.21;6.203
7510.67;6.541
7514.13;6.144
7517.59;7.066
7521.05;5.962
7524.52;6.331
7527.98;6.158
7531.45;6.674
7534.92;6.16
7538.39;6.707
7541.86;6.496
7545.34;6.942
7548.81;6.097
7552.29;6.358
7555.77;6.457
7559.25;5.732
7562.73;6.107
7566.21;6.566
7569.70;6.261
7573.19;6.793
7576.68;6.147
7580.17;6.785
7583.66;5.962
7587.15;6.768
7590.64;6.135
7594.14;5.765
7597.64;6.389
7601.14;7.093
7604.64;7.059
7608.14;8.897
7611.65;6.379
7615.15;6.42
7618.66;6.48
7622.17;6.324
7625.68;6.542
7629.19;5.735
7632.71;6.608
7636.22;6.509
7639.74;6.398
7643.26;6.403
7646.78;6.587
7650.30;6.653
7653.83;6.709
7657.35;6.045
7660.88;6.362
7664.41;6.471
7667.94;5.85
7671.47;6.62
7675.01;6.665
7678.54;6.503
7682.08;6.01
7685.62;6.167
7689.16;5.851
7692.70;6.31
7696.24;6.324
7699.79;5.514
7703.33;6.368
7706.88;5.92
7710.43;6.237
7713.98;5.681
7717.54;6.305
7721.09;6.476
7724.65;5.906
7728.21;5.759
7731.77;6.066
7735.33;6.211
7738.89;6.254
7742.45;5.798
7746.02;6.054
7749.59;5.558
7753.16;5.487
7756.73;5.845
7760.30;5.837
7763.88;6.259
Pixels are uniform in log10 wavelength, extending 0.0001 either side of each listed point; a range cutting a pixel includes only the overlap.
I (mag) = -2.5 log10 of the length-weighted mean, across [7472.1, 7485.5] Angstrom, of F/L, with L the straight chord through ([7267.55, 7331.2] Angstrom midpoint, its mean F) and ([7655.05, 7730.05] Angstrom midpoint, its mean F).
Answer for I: 0.04 mag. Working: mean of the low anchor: 6.87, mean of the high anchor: 6.16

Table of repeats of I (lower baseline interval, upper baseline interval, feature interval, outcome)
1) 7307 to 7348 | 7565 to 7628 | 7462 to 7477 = -0.008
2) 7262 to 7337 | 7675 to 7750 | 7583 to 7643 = -0.048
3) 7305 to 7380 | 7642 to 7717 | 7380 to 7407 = 0.014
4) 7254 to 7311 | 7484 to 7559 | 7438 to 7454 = 0.028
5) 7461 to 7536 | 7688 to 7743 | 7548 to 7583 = 0.000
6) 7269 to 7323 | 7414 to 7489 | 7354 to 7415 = 0.004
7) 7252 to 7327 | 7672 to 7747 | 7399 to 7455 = 0.023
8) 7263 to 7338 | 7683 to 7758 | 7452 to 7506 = 0.009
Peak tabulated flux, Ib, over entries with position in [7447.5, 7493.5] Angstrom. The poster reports 7.112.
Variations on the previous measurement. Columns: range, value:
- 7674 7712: 6.665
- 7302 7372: 7.537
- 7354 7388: 7.415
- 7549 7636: 8.897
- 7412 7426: 6.877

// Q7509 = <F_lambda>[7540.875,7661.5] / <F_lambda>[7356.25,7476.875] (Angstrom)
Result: 0.98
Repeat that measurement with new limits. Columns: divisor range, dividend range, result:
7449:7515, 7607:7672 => 1.01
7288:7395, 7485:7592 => 0.95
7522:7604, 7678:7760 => 0.94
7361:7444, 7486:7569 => 0.97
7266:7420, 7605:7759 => 0.93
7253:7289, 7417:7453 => 0.92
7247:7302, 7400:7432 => 0.93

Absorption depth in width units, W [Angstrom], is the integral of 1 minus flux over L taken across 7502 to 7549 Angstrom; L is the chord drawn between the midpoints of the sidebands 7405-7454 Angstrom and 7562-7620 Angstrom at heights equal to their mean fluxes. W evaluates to 1.1 Angstrom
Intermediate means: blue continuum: 6.52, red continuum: 6.6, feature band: 6.41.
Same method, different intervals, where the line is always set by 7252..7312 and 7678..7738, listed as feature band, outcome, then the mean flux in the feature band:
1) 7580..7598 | 0.3 Angstrom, 6.25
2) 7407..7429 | 0.6 Angstrom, 6.53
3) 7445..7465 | 0.5 Angstrom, 6.45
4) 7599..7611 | -2.3 Angstrom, 7.52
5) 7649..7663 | -0.5 Angstrom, 6.43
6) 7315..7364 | 0.8 Angstrom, 6.75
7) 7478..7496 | 0.4 Angstrom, 6.4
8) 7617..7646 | -0.6 Angstrom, 6.38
